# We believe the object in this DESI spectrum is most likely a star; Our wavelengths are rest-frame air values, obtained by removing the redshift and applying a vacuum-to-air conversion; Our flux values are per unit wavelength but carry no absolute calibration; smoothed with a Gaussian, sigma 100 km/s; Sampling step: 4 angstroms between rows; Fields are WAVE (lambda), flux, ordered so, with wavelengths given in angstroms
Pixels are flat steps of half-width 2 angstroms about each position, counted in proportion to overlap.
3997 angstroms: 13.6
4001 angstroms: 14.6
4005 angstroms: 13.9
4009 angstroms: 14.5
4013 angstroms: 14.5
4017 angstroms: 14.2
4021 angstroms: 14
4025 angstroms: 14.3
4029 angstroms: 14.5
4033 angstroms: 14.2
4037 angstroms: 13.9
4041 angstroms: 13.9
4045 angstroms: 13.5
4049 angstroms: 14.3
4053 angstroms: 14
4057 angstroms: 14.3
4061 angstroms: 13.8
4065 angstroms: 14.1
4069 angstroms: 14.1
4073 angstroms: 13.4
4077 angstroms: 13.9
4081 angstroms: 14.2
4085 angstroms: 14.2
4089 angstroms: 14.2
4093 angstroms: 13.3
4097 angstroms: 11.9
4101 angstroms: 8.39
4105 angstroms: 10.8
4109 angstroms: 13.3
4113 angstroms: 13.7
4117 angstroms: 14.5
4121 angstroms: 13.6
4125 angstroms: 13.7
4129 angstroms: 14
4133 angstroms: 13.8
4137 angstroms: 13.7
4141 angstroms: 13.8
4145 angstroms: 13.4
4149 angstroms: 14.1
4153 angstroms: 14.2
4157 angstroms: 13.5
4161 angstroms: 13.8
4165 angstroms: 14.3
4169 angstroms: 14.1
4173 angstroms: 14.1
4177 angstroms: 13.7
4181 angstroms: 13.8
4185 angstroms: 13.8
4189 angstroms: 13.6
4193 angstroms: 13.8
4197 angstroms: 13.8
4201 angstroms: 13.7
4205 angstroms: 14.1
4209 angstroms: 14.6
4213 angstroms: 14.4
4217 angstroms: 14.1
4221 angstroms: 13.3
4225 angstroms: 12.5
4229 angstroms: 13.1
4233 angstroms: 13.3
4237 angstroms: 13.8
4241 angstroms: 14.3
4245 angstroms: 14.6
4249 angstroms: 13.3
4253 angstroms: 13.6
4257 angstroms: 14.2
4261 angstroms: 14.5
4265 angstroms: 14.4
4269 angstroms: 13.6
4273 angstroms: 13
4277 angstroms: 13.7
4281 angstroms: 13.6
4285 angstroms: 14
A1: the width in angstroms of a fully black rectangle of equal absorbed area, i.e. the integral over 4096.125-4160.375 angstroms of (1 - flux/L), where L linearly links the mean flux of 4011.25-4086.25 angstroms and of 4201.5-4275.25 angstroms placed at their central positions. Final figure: 3.6 angstroms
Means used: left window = 14.1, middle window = 13.2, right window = 13.8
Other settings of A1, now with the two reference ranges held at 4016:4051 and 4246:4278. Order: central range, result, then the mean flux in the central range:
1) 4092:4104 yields 2.59 angstroms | 11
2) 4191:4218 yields -0.36 angstroms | 14.1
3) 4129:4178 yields 0.21 angstroms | 13.9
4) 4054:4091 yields 0.05 angstroms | 14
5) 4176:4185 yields 0.09 angstroms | 13.8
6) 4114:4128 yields 0.06 angstroms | 13.9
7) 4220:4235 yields 0.89 angstroms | 13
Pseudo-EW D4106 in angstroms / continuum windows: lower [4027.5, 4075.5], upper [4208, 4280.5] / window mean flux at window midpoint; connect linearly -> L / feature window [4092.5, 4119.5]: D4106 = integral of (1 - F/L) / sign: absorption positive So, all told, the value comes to 3.3 angstroms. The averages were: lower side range 14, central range 12.2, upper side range 13.8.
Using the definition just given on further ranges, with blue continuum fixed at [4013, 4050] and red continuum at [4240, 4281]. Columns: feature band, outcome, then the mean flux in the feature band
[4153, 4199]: 0.4 angstroms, 13.9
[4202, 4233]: 0.5 angstroms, 13.7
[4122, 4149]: 0.5 angstroms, 13.8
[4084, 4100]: 1.2 angstroms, 13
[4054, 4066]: 0.0 angstroms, 14.1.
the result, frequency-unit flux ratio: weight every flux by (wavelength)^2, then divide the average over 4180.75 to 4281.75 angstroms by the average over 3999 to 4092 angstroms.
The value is 1.1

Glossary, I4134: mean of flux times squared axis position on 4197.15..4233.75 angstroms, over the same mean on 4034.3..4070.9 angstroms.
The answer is 1.06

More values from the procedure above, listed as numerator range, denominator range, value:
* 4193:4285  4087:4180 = 1.08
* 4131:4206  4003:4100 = 1.05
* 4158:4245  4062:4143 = 1.09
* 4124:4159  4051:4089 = 1.02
